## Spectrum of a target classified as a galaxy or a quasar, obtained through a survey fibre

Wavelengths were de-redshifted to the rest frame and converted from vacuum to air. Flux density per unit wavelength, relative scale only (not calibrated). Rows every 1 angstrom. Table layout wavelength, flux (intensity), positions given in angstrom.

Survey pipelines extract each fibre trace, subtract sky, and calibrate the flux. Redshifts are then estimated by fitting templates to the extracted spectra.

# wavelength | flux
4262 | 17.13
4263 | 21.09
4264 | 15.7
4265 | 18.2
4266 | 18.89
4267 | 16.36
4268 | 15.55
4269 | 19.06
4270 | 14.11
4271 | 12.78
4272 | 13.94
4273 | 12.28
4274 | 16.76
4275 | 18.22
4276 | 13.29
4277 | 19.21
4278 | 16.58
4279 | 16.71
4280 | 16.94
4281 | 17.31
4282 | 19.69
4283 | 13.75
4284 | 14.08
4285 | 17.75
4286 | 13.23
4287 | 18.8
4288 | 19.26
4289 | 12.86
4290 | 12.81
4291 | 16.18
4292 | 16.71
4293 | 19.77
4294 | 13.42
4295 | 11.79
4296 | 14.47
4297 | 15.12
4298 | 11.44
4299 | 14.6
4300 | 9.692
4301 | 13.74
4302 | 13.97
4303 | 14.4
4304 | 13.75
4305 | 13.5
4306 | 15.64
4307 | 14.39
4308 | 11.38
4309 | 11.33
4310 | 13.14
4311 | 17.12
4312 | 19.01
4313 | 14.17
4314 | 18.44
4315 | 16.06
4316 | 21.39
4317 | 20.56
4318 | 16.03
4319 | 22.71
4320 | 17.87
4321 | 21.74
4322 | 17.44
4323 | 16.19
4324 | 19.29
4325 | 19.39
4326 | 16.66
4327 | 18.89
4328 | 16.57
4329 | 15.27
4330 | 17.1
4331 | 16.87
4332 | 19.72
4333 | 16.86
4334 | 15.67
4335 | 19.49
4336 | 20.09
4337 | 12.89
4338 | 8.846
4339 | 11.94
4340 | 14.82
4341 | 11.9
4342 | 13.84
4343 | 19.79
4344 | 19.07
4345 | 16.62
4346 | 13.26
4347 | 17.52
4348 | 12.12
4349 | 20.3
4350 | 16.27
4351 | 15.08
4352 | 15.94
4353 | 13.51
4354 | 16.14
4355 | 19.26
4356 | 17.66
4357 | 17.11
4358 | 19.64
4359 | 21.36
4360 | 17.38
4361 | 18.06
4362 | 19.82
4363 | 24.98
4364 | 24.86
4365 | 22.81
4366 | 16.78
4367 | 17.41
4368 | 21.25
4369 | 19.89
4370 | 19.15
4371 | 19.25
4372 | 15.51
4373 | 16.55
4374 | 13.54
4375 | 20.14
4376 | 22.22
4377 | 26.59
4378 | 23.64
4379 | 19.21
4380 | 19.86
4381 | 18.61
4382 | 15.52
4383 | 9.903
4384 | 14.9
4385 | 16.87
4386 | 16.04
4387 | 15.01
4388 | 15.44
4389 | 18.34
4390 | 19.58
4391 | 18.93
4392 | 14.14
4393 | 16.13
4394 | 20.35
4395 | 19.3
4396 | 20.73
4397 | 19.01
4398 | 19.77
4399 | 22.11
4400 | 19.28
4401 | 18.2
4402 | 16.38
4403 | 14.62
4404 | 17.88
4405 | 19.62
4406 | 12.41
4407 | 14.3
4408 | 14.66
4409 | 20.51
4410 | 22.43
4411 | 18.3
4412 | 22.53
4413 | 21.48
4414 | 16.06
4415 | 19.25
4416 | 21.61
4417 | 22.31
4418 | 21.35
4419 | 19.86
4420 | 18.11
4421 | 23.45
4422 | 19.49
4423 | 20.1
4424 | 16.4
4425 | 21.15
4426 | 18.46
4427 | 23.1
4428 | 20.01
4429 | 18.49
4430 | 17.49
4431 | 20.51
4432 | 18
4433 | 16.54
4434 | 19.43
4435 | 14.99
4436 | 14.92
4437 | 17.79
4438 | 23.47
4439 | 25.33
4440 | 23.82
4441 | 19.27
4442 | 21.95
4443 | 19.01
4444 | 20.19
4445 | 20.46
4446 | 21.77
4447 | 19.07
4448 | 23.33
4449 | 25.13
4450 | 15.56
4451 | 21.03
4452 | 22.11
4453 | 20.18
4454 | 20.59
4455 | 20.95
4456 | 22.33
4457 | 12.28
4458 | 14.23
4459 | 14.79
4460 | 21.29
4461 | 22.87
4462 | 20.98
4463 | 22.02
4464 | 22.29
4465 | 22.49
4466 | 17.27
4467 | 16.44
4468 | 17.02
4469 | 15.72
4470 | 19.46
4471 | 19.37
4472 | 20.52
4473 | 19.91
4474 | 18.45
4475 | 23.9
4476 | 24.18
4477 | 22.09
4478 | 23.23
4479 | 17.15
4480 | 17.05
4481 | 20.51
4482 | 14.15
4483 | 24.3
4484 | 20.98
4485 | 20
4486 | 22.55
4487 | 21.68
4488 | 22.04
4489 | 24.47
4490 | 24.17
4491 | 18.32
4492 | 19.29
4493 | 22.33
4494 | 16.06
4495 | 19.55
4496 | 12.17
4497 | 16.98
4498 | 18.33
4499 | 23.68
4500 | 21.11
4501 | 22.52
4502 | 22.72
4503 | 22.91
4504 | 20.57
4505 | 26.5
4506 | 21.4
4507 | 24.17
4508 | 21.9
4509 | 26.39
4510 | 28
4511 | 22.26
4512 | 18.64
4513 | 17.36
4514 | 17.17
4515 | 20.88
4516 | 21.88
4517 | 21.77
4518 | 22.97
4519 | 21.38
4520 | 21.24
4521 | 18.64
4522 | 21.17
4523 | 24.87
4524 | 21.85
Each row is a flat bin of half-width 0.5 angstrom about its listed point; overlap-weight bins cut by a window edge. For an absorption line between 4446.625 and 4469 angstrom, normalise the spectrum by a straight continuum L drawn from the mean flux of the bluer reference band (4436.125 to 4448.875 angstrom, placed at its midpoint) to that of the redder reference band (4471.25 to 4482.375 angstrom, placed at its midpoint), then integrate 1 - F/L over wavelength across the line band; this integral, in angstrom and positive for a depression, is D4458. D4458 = 1.2 angstrom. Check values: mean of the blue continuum 21.2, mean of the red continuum 20.2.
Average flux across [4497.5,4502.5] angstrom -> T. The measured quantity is 21.7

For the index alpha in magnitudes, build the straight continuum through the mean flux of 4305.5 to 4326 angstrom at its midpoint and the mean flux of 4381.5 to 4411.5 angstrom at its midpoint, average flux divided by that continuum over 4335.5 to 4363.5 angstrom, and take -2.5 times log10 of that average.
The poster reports 0.04 mag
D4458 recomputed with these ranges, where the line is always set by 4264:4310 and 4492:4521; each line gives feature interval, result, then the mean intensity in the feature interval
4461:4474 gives 0.3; 19.6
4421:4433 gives -0.3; 19.4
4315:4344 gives -1.5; 17.2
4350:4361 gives -0.2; 17.3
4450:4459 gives 0.4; 18.8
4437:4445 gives -0.9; 21.5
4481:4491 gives -0.4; 21.4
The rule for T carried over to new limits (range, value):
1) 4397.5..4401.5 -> 19.8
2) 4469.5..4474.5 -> 19.5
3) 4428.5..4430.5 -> 18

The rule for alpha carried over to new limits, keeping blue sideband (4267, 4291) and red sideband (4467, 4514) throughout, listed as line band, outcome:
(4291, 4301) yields 0.15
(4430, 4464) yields -0.01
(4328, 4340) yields 0.08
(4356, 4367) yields -0.13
